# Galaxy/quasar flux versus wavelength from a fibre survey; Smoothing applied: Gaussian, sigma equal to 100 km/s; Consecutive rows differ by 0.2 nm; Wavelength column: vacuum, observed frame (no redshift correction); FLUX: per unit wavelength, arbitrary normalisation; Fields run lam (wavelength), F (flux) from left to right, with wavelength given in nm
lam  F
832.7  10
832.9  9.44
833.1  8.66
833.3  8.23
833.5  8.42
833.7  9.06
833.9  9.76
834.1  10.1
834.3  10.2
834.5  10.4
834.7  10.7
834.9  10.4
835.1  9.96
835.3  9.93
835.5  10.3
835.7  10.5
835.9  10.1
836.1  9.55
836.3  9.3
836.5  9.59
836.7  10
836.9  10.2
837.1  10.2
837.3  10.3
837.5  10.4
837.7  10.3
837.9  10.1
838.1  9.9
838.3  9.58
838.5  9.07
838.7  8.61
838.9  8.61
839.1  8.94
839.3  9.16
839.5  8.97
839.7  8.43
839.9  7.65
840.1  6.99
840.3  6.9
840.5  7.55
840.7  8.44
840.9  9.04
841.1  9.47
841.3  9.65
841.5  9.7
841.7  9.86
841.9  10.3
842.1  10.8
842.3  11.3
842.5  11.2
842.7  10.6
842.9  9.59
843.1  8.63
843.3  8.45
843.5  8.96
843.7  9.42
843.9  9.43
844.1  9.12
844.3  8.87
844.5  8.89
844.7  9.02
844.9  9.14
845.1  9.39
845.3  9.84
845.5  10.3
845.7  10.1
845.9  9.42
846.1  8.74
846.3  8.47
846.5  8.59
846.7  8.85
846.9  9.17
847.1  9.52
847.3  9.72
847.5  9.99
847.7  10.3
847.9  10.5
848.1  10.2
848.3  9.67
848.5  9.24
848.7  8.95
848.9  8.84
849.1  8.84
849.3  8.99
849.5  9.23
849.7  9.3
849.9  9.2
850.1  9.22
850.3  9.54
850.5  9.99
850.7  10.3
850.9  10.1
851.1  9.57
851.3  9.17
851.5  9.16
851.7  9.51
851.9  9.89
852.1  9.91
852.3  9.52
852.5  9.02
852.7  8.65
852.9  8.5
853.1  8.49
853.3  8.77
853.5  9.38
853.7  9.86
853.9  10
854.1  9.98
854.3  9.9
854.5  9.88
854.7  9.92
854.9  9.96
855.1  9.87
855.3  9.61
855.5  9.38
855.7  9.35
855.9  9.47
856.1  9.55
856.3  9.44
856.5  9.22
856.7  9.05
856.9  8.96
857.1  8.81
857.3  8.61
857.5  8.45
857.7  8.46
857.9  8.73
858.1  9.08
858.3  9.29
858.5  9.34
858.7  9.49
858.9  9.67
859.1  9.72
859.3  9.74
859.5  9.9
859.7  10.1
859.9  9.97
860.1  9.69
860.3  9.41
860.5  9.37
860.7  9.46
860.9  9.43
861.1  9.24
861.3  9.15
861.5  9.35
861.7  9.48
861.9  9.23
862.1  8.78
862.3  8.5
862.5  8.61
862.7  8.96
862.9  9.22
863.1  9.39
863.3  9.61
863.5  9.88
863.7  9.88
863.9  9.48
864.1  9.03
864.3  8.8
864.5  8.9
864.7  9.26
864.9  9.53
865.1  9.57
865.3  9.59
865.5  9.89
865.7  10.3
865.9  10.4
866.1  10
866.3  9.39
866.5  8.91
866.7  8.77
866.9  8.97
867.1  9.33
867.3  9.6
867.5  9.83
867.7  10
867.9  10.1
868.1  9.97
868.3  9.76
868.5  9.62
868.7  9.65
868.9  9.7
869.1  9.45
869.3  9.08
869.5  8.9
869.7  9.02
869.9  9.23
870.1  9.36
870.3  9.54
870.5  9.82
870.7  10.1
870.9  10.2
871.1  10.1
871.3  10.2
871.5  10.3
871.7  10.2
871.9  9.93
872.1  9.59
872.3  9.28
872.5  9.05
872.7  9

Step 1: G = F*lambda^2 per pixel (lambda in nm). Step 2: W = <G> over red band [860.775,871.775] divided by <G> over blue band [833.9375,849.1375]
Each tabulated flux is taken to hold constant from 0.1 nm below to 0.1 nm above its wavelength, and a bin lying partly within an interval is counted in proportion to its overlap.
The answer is 1.06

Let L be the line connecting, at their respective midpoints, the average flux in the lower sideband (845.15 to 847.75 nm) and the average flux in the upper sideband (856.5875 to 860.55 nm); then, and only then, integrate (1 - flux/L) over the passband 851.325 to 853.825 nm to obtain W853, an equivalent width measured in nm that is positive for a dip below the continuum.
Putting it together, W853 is 0.04 nm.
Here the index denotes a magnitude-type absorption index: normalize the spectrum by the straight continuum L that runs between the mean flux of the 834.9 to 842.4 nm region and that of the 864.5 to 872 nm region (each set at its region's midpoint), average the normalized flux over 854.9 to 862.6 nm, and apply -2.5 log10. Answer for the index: 0.03 mag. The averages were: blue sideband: 9.46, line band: 9.3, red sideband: 9.65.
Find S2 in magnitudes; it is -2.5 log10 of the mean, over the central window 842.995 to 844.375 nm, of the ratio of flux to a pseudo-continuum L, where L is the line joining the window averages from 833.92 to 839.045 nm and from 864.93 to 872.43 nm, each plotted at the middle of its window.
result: 0.10 mag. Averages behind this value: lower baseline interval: 9.92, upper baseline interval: 9.66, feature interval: 8.99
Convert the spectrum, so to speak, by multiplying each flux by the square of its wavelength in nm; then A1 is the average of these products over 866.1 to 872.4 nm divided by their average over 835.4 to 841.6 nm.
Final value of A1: 1.1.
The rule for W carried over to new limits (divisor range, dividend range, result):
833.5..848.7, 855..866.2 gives 1.03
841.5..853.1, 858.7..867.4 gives 1.03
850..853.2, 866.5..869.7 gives 1.05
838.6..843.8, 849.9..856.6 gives 1.07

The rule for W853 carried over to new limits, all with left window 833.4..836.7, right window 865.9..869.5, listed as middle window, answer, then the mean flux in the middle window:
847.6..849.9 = 0.07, 9.45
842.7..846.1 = 0.17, 9.31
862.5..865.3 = 0.07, 9.33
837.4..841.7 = 0.39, 8.95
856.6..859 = 0.16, 8.99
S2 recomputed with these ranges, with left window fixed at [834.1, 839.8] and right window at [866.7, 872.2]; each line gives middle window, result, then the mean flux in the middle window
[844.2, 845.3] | 0.07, 9.13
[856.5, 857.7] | 0.11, 8.79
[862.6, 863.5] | 0.04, 9.36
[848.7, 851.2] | 0.04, 9.41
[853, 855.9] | 0.01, 9.59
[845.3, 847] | 0.06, 9.24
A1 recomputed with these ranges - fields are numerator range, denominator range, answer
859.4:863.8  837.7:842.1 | 1.10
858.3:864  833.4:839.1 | 1.02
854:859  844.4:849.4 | 1.02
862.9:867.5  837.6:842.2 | 1.11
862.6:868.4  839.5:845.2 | 1.10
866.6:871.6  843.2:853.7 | 1.08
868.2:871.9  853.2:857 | 1.05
